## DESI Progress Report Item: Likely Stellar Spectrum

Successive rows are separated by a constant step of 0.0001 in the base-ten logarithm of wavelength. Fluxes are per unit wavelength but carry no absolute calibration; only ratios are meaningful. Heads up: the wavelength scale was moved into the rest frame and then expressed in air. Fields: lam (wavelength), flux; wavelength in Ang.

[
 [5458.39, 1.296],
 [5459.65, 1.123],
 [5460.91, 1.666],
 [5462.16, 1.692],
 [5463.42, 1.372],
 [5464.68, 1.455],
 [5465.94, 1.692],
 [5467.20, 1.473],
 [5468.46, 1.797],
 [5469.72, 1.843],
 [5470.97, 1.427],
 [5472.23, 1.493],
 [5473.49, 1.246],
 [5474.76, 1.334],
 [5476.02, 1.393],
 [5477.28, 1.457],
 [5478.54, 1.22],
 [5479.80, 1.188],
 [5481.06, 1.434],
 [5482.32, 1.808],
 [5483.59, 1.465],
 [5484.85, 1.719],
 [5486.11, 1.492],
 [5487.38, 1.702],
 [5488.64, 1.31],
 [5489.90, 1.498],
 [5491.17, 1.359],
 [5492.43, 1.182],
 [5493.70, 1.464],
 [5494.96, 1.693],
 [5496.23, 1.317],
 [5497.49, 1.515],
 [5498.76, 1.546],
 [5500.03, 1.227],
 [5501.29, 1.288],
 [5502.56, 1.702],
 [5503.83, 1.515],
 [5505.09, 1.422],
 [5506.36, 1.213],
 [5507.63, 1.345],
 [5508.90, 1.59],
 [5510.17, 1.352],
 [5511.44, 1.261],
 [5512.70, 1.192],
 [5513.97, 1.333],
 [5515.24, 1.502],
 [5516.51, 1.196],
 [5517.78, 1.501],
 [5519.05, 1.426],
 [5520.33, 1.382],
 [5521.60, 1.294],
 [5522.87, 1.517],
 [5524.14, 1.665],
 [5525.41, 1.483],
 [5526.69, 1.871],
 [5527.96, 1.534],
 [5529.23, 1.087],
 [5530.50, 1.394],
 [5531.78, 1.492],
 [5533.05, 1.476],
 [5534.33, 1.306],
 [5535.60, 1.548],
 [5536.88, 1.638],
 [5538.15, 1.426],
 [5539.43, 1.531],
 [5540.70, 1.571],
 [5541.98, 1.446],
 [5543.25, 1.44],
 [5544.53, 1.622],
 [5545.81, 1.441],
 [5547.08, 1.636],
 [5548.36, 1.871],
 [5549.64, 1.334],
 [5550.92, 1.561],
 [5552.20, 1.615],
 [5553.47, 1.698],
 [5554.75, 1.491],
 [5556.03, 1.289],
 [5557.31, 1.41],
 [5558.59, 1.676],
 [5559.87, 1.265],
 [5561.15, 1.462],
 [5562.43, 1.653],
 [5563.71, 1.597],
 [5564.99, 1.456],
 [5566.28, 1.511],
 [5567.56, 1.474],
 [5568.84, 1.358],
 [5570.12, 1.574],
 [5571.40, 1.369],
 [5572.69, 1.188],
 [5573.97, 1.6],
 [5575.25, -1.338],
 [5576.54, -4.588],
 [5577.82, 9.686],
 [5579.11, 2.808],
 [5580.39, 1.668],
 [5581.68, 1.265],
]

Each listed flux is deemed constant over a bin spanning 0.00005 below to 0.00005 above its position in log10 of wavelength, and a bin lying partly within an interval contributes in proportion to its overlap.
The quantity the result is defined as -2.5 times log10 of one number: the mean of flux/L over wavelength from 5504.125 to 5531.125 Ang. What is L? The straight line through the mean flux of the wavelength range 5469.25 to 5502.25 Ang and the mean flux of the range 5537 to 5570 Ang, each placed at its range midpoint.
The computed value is 0.05 mag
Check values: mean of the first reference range 1.45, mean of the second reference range 1.52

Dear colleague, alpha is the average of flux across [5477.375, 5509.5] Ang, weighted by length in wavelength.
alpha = 1.45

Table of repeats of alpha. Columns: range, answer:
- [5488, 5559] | 1.46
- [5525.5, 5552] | 1.51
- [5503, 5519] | 1.38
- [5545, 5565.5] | 1.53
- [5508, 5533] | 1.43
